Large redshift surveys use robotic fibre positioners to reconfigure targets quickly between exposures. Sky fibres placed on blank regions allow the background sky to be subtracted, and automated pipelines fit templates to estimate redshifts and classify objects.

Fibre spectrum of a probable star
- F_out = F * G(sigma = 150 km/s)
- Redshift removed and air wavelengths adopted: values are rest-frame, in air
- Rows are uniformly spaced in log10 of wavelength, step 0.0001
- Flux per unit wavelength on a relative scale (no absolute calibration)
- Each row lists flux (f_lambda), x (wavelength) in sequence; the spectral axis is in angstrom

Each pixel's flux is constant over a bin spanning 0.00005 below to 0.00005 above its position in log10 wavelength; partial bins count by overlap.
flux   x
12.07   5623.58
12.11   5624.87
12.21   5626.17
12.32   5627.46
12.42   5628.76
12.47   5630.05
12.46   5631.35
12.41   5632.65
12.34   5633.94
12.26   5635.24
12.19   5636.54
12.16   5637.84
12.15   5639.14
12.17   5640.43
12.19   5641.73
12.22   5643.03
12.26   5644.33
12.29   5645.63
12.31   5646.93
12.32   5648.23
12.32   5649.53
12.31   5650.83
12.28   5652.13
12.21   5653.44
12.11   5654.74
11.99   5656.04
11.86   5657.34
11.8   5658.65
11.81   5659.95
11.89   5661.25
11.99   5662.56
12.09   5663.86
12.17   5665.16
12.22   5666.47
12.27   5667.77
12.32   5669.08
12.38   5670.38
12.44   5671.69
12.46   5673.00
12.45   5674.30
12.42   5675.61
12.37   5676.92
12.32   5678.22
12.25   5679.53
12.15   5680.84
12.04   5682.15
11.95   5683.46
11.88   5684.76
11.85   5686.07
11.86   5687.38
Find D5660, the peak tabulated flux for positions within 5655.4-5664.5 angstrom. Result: 12.09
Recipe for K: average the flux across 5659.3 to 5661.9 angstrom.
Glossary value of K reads 11.9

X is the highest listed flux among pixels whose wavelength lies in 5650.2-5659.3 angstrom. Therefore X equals 12.31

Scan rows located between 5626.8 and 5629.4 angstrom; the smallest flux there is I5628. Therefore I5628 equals 12.32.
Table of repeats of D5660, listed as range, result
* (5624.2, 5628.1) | 12.32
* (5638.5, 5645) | 12.26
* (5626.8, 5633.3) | 12.47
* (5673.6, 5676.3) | 12.45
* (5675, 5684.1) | 12.42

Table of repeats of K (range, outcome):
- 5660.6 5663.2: 11.9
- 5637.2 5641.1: 12.2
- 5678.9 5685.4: 12.1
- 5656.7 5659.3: 11.8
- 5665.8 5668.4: 12.2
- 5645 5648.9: 12.3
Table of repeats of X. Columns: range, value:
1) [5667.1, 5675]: 12.46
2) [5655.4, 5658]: 11.99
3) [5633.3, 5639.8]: 12.34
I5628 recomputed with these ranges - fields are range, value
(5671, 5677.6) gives 12.37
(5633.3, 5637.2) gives 12.19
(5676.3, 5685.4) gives 11.88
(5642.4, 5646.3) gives 12.22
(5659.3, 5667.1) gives 11.81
